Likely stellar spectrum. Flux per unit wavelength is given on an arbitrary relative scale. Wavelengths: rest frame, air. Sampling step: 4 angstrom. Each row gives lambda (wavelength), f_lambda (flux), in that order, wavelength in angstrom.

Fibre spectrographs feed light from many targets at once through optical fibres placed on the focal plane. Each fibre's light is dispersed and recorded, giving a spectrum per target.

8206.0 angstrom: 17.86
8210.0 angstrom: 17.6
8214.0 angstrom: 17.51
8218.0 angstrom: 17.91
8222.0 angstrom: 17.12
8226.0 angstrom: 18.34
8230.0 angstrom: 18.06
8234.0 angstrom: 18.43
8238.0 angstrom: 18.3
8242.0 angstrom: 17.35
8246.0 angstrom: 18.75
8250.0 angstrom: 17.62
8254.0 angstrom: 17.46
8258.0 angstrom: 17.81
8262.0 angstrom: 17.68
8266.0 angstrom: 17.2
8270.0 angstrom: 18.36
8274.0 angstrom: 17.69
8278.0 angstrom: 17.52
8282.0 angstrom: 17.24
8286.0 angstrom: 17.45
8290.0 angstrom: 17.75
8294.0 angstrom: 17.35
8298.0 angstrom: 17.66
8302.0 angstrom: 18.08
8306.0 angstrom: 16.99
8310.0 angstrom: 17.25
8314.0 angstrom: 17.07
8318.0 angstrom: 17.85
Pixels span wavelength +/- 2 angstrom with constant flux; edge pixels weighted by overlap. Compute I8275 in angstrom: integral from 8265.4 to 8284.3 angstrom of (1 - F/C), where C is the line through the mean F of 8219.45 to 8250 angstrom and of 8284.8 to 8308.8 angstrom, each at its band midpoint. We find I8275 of 0.1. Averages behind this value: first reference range 18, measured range 17.6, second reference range 17.5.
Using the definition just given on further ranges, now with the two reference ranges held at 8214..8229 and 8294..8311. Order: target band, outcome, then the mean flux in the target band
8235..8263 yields -0.32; 17.9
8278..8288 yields 0.10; 17.4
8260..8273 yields -0.09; 17.7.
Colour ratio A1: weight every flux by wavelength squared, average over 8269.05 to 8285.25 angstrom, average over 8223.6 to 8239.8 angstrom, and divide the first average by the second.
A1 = 0.98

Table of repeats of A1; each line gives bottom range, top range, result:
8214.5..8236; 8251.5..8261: 0.99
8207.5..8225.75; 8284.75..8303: 1.02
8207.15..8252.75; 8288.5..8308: 1.00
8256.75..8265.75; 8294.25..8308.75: 1.00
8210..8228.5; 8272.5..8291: 1.00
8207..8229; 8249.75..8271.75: 1.01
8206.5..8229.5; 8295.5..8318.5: 1.01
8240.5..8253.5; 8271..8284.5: 0.99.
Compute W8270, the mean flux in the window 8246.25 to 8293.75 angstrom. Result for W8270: 17.6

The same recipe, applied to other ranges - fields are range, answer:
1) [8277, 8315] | 17.4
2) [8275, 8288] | 17.4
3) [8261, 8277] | 17.7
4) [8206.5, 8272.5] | 17.8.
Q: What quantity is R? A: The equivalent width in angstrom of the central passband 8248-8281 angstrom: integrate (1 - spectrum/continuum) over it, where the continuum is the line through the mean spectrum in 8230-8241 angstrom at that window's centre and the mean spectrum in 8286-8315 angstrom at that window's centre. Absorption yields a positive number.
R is 0.42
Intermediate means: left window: 18.2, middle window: 17.7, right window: 17.5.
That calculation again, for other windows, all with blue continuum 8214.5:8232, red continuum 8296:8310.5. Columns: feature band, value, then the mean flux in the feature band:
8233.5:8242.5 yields -0.15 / 18.1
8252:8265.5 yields 0.07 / 17.6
